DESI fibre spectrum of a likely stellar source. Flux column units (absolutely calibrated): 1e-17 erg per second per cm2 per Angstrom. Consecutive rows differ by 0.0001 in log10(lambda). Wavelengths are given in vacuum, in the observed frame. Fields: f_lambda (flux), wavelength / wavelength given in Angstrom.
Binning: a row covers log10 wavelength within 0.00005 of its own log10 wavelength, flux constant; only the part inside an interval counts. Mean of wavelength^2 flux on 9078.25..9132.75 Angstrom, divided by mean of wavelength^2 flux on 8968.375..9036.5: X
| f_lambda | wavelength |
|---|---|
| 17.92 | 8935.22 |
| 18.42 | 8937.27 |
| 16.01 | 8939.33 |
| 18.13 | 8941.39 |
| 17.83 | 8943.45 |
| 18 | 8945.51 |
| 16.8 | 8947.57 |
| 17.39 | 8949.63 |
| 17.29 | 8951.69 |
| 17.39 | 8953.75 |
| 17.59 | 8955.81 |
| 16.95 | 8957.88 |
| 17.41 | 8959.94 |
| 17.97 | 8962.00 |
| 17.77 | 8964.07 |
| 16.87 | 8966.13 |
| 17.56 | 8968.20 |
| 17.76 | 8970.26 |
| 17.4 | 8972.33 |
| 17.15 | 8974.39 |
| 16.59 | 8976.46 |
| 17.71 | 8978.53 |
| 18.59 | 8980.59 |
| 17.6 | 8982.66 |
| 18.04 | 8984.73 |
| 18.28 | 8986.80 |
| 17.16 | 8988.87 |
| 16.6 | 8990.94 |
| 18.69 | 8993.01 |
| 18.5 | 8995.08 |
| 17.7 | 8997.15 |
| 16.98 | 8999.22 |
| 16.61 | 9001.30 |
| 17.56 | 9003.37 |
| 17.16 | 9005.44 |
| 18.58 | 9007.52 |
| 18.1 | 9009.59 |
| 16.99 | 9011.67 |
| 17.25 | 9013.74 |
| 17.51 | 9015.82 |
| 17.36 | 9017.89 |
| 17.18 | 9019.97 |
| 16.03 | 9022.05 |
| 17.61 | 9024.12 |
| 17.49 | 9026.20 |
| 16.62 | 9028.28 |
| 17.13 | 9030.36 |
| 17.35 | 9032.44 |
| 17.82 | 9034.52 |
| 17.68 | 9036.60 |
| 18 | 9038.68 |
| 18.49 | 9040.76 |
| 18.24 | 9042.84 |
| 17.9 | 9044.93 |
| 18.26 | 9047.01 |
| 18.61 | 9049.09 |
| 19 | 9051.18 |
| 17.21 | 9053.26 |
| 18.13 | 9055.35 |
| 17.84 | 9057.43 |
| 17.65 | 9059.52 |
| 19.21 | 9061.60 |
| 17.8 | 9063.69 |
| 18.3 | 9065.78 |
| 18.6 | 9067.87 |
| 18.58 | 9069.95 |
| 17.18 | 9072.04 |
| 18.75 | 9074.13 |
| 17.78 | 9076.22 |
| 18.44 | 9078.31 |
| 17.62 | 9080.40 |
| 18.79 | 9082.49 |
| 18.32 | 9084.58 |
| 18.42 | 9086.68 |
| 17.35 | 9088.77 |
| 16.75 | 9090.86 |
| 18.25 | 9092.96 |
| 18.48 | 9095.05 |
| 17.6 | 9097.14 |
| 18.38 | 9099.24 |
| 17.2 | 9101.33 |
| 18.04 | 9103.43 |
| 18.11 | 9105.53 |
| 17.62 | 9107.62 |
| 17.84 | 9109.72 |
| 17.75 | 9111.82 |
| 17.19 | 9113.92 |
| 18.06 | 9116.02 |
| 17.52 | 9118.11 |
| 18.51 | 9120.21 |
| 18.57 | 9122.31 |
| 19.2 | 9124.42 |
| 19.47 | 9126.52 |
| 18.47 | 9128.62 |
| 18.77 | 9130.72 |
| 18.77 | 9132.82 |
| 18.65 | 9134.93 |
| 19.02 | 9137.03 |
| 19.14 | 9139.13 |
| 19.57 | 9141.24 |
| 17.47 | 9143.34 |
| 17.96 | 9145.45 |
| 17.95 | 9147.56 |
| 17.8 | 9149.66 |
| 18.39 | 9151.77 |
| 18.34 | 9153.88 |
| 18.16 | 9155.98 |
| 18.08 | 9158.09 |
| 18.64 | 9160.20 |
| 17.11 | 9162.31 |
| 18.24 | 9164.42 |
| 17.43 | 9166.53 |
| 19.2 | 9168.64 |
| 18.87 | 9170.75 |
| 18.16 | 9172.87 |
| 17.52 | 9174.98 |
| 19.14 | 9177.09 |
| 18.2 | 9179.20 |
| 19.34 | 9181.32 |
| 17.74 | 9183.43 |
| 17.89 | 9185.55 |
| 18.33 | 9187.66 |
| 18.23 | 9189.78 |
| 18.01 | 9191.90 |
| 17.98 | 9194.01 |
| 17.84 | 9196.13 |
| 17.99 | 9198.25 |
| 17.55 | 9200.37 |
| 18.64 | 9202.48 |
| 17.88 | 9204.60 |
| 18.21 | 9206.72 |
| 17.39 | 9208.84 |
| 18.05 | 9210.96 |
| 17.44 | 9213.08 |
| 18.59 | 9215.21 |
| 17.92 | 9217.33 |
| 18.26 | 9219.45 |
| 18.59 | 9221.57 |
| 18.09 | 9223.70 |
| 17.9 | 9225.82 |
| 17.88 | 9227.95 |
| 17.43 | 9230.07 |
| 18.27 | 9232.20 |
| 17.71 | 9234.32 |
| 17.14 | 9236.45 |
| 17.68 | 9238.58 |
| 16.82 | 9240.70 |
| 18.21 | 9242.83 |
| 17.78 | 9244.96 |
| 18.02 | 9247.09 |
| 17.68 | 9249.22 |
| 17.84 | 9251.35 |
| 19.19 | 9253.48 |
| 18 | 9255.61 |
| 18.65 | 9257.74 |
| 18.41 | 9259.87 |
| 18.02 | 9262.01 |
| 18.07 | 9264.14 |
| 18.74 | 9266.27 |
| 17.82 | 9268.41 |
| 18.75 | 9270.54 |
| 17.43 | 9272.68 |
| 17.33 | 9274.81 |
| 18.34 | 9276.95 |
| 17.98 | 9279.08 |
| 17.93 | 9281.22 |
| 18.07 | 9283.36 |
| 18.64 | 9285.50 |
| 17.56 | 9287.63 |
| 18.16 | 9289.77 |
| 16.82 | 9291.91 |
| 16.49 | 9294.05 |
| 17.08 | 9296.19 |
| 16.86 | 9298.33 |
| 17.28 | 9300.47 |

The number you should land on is 1.06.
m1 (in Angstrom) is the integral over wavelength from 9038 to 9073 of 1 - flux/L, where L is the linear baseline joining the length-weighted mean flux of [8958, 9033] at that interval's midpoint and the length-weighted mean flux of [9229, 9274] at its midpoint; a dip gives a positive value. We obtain -1.2 Angstrom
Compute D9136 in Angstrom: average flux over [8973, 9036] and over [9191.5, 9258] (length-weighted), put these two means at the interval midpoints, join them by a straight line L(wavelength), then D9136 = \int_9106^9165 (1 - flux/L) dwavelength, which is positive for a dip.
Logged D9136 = -1.8 Angstrom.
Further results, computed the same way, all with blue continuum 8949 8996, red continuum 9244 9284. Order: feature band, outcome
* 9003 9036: 0.57 Angstrom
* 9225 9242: 0.42 Angstrom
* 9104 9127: -0.38 Angstrom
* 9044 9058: -0.34 Angstrom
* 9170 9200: -0.41 Angstrom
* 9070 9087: -0.39 Angstrom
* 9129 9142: -0.78 Angstrom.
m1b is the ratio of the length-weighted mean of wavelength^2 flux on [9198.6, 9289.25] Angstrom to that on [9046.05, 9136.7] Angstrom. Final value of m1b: 1.02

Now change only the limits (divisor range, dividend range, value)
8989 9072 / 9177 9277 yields 1.06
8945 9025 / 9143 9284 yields 1.09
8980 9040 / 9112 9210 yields 1.08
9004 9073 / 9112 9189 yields 1.06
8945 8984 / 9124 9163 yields 1.10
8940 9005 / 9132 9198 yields 1.09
